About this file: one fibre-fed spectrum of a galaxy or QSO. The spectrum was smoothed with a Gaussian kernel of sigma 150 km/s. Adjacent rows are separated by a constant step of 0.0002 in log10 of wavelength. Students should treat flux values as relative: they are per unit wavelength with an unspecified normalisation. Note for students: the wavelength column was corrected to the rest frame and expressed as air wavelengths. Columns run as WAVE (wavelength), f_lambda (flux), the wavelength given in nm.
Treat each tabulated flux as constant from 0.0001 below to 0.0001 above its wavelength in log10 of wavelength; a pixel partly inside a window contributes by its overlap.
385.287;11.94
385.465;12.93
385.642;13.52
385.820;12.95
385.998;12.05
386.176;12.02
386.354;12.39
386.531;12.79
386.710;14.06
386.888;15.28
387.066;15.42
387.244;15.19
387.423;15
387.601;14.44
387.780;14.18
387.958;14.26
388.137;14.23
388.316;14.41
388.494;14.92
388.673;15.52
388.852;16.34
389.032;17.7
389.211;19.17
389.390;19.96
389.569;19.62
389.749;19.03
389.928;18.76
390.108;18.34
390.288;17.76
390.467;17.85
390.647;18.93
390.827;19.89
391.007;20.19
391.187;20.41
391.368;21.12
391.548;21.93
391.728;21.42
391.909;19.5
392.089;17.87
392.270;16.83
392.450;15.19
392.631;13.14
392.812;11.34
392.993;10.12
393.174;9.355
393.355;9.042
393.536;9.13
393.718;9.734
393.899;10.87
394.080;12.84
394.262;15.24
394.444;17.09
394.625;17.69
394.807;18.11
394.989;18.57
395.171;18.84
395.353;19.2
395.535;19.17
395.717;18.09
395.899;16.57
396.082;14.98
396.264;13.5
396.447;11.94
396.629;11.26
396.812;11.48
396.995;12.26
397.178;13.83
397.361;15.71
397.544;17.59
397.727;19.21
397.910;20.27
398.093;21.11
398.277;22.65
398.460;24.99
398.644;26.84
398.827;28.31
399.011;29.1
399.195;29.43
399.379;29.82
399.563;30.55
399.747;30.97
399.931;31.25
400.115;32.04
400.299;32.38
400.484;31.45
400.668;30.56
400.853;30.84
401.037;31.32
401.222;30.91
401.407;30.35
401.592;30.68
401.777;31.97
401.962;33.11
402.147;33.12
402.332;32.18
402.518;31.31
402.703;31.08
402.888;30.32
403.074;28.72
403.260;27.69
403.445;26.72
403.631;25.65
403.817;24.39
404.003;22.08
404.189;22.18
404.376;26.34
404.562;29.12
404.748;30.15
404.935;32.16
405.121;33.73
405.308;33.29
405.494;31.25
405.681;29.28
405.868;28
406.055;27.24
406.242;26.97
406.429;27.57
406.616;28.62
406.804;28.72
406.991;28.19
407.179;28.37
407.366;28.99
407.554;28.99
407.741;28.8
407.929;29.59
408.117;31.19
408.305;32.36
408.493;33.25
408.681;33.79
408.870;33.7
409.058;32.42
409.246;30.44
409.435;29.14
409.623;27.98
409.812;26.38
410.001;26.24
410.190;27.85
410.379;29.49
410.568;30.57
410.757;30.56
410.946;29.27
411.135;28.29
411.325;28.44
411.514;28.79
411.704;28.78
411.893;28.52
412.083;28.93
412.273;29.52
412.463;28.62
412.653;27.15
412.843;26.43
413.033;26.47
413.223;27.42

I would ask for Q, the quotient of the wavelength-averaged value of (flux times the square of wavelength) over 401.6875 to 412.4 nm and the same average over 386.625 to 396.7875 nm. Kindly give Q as 2.0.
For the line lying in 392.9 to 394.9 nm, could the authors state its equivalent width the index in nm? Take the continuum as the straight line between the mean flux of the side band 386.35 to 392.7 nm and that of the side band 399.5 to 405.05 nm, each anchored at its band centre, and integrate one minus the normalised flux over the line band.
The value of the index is 0.826 nm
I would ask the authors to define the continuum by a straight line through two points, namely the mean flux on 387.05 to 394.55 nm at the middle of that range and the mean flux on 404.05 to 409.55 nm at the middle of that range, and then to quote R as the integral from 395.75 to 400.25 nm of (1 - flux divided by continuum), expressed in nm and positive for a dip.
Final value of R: 0.19 nm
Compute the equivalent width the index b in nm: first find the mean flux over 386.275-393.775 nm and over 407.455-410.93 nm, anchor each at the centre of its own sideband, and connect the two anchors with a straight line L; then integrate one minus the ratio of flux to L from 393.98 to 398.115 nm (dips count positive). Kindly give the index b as 0.856 nm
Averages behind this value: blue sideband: 16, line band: 16.2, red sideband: 30.1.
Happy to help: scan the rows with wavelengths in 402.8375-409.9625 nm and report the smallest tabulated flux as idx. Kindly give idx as 22.08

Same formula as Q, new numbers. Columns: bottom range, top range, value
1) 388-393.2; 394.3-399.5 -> 1.15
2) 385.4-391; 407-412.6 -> 2.08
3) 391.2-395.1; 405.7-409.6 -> 2.11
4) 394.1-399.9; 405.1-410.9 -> 1.58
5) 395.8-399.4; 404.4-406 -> 1.64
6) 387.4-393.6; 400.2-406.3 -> 1.91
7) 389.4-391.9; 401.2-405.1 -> 1.58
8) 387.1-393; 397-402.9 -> 1.70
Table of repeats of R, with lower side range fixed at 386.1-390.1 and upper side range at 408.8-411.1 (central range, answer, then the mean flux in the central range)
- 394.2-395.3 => 0.122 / 17.7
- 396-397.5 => 0.561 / 13.2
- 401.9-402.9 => -0.293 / 32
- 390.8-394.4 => 0.625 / 15.2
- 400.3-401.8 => -0.452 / 31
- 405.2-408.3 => -0.199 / 29.2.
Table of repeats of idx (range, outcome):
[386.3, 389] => 12.39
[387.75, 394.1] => 9.042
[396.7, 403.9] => 11.48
